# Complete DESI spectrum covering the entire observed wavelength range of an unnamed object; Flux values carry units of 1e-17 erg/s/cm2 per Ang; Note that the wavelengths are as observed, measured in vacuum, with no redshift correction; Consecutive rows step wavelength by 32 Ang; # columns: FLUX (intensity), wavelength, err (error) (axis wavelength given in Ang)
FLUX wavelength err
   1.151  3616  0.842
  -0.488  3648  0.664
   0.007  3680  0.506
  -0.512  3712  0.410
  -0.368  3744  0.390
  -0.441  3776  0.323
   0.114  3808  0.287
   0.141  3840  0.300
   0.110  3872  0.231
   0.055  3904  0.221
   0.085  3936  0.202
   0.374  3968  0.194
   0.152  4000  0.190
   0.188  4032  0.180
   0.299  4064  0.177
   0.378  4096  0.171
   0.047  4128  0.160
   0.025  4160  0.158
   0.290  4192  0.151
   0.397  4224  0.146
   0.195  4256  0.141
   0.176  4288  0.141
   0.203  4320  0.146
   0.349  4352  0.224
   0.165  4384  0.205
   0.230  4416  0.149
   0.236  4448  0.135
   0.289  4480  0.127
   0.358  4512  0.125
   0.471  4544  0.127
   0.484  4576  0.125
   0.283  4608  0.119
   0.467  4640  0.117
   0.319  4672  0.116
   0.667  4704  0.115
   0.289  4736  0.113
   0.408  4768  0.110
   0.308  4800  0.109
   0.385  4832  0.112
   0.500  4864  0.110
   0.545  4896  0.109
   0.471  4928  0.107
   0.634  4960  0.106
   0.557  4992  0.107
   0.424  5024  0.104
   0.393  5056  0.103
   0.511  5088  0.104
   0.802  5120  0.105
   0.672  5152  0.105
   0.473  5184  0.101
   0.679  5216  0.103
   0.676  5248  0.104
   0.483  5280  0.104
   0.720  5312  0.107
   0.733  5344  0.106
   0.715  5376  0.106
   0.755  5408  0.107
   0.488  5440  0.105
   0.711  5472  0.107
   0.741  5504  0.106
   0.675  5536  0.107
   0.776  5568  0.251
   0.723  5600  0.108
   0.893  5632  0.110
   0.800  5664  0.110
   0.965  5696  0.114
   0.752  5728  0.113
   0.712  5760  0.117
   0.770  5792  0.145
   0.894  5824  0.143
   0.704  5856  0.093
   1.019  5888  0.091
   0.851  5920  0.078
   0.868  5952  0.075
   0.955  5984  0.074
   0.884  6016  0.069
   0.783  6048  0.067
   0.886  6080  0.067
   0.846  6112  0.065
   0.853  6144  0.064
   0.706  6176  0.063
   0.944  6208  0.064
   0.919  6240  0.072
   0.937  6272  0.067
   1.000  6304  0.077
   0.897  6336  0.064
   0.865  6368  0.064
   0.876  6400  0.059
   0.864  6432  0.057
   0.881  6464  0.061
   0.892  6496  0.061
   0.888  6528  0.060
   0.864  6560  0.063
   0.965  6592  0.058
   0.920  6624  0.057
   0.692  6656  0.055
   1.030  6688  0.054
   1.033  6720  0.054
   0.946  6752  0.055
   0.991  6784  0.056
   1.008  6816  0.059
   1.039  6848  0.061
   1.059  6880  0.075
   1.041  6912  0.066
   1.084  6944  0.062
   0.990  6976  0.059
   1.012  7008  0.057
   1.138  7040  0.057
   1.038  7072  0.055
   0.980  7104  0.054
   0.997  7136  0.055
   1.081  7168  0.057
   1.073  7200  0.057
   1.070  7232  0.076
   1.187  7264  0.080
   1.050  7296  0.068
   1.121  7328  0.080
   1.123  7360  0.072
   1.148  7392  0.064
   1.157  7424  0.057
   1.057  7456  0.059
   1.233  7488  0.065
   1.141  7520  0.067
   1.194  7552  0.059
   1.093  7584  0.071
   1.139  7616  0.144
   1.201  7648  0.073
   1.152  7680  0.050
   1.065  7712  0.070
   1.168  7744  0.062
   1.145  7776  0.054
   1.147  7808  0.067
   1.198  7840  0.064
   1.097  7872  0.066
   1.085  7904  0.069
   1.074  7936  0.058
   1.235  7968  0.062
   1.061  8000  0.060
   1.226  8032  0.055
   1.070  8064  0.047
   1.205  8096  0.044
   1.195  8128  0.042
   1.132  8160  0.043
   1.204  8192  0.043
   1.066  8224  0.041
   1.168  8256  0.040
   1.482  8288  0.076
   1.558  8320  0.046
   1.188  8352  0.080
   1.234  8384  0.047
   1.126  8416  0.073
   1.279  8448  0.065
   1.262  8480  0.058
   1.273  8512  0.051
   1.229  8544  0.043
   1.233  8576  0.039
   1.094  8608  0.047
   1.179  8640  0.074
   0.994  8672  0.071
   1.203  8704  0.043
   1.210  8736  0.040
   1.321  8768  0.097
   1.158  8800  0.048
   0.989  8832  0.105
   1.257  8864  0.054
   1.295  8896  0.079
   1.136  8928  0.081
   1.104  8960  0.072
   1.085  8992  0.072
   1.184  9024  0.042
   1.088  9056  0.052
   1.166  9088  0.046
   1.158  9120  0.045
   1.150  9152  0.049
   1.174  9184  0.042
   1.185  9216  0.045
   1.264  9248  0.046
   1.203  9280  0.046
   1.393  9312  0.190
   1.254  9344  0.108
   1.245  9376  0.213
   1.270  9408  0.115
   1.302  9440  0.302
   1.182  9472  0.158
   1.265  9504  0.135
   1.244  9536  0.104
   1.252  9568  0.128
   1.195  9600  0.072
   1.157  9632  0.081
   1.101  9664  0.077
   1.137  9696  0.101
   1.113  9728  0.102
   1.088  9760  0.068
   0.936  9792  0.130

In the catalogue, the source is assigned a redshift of 0.265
